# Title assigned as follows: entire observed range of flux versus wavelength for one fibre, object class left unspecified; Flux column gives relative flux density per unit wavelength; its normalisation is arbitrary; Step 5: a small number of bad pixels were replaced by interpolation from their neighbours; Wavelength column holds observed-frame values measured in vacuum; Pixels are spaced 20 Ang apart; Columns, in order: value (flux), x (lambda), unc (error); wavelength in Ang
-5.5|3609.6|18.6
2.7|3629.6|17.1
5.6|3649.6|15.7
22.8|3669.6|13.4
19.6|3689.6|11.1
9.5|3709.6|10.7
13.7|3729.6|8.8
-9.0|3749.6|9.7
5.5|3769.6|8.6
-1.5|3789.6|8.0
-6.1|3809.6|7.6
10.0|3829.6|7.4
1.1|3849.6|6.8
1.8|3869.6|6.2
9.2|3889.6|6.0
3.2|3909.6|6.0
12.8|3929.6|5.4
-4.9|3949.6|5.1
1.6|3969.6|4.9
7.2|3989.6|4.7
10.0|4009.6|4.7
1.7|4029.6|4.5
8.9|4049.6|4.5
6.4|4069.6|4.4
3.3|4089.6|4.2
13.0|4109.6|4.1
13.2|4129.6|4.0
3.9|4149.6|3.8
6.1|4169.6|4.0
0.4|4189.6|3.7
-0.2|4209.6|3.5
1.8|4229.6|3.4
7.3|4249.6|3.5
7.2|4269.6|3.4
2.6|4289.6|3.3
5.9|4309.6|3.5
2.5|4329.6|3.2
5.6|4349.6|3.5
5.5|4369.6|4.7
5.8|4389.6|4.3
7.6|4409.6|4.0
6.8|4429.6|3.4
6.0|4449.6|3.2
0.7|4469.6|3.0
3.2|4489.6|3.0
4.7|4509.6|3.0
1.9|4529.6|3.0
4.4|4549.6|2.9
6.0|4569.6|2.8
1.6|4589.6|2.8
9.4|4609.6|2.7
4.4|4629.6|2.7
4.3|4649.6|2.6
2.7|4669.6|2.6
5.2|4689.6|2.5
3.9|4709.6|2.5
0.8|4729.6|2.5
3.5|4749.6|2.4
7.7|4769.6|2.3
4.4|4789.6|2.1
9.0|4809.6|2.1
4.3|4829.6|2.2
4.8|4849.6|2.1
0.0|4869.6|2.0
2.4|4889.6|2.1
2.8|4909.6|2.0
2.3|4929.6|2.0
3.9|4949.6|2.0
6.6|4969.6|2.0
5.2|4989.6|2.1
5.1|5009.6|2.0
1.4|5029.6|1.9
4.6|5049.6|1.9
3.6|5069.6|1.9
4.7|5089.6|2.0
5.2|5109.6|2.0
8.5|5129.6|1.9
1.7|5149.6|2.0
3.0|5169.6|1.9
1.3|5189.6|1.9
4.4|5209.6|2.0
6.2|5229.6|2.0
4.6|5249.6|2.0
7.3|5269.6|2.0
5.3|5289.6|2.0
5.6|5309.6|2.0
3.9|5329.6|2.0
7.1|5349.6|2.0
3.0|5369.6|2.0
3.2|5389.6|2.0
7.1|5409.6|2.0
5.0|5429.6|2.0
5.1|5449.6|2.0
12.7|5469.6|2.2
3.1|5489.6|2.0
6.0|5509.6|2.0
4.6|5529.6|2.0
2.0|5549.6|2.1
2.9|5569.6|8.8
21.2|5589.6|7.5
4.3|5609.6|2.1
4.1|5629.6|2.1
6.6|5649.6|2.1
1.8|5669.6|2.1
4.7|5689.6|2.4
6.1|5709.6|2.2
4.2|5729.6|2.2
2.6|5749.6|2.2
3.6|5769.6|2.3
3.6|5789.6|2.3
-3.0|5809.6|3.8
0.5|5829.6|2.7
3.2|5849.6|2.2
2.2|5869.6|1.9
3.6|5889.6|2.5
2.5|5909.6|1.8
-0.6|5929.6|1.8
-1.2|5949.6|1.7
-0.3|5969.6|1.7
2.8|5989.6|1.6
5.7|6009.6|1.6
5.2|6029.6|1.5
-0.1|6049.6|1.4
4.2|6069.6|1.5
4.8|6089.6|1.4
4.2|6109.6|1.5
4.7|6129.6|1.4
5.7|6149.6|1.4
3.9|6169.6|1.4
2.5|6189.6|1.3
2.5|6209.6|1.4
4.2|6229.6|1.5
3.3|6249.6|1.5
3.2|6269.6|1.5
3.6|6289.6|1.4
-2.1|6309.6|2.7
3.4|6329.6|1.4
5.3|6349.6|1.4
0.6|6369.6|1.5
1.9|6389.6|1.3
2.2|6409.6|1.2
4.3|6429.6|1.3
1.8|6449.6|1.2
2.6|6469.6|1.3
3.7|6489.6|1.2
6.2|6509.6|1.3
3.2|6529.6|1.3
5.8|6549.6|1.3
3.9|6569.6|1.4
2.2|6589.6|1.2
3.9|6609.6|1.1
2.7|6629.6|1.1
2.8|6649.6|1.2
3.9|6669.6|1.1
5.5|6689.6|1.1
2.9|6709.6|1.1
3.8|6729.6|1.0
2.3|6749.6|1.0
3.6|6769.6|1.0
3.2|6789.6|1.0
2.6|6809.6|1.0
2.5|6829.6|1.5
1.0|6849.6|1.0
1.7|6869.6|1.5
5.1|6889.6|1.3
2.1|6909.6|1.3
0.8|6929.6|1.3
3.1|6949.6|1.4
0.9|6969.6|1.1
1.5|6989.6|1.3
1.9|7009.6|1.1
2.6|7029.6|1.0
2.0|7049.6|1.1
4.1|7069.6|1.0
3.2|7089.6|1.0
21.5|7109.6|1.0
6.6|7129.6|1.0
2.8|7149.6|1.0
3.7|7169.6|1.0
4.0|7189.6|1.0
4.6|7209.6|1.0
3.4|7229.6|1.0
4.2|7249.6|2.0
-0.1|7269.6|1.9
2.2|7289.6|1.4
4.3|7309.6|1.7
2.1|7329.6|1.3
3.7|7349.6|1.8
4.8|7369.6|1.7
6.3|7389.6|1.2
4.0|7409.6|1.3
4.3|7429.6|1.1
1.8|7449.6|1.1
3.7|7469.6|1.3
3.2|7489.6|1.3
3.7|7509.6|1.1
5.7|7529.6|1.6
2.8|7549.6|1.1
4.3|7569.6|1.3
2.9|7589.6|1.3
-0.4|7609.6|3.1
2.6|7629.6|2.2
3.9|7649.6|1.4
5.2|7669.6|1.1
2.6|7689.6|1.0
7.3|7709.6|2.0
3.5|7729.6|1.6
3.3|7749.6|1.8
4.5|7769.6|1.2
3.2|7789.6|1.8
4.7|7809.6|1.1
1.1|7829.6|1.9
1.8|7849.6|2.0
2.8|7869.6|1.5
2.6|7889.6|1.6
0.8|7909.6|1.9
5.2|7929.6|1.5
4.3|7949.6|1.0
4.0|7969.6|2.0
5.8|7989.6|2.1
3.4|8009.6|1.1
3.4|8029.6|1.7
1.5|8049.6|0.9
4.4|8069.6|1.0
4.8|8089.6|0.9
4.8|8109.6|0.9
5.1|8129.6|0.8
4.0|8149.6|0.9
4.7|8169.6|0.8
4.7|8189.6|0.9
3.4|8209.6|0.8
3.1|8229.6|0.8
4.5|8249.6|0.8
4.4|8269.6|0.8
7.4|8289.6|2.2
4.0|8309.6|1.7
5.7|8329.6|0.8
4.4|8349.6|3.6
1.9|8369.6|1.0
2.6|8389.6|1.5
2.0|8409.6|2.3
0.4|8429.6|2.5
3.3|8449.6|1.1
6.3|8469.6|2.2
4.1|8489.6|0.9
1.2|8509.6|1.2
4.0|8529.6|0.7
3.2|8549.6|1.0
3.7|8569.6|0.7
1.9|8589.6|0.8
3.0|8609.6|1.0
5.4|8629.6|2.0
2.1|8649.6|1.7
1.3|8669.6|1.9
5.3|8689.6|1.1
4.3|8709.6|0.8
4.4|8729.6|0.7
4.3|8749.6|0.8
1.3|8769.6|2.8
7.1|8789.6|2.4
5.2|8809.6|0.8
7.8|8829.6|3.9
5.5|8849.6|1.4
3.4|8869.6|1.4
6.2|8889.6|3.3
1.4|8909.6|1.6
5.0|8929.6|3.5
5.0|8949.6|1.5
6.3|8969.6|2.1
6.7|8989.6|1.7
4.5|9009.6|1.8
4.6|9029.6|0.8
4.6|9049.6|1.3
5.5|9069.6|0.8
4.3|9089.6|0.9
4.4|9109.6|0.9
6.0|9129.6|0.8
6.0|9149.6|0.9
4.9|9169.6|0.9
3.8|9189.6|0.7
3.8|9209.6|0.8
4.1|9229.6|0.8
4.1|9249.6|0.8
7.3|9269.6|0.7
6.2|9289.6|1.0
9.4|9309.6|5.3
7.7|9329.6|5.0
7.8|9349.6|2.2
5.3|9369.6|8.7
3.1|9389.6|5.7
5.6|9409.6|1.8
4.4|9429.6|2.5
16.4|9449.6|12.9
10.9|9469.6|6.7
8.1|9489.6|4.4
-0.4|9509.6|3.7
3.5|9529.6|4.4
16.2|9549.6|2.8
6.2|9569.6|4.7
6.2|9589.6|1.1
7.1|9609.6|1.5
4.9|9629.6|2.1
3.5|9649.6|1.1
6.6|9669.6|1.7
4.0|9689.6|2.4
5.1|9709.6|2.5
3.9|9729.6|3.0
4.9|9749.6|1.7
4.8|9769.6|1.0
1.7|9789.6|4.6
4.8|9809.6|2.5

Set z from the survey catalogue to 0.91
